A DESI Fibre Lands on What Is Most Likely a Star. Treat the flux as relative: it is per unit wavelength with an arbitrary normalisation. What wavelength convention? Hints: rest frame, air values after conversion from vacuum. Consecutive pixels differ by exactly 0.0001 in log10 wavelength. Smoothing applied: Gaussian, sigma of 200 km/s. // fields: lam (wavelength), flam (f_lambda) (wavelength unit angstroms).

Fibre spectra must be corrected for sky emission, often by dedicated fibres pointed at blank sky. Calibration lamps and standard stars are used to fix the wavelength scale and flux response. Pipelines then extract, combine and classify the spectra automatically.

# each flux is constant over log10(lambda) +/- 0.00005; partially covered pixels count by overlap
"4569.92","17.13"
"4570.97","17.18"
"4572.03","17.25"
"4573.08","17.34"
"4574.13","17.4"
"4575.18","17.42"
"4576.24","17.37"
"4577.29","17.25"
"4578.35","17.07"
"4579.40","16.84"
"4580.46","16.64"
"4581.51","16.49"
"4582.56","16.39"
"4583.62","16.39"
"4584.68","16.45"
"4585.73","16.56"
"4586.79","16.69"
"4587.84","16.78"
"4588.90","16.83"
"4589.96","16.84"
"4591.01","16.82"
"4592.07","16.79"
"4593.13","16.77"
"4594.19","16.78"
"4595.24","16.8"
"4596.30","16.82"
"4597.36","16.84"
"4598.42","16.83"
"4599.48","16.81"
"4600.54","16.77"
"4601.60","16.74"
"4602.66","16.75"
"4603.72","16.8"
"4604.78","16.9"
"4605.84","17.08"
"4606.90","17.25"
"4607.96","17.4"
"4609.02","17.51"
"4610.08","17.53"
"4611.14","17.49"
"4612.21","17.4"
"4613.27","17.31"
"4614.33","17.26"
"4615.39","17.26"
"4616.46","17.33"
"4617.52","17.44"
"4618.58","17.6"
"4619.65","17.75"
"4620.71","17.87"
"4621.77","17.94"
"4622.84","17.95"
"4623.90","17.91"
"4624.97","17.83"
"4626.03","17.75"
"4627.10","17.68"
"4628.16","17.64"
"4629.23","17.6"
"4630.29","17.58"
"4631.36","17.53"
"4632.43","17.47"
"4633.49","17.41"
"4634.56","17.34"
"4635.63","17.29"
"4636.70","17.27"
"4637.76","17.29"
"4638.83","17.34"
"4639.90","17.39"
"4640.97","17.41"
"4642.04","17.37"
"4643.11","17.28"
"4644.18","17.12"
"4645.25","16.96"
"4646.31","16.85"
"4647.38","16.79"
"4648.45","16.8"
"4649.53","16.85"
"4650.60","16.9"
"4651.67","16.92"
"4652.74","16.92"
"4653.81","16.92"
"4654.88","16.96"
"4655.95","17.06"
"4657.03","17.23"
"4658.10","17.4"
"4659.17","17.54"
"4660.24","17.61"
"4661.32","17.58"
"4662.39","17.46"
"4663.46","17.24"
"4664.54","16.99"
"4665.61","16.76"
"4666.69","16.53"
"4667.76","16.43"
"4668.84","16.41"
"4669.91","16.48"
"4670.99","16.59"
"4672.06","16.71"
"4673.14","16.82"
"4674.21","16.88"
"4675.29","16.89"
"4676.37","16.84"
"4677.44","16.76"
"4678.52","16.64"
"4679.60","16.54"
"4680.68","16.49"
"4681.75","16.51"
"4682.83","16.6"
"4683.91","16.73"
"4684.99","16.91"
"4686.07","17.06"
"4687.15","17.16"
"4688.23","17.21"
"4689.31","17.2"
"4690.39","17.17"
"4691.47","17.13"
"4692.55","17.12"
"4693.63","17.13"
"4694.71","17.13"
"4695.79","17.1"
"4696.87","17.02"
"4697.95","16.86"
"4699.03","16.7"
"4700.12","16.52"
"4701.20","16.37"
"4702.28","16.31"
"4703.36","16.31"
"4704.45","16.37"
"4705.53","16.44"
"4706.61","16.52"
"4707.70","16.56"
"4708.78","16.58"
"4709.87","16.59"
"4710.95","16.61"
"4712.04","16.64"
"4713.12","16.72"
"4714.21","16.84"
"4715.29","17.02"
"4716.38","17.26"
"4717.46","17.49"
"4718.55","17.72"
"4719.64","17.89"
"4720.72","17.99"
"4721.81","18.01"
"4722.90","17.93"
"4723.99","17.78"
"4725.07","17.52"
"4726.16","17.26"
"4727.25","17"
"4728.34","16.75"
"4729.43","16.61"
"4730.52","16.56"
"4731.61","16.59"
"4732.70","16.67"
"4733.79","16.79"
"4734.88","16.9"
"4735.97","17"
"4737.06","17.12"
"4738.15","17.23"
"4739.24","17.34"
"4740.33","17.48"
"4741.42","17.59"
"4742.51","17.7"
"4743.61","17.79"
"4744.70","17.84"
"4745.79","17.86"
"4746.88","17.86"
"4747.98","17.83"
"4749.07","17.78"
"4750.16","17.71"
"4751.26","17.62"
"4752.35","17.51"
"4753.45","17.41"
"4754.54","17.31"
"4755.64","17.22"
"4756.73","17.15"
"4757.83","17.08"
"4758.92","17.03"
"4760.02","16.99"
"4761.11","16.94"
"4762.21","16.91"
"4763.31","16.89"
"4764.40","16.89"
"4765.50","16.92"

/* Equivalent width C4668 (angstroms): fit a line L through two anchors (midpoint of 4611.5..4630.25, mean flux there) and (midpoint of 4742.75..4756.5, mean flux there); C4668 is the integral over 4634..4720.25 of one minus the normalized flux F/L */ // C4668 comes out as 3.33 angstroms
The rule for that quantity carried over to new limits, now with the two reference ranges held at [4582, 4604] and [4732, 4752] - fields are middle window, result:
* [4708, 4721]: 0.17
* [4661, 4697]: 0.54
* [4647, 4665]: -0.11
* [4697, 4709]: 0.51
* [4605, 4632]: -1.12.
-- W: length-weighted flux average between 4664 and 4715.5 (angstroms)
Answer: 16.7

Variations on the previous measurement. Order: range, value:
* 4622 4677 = 17.2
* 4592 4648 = 17.3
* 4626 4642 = 17.4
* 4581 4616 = 16.9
